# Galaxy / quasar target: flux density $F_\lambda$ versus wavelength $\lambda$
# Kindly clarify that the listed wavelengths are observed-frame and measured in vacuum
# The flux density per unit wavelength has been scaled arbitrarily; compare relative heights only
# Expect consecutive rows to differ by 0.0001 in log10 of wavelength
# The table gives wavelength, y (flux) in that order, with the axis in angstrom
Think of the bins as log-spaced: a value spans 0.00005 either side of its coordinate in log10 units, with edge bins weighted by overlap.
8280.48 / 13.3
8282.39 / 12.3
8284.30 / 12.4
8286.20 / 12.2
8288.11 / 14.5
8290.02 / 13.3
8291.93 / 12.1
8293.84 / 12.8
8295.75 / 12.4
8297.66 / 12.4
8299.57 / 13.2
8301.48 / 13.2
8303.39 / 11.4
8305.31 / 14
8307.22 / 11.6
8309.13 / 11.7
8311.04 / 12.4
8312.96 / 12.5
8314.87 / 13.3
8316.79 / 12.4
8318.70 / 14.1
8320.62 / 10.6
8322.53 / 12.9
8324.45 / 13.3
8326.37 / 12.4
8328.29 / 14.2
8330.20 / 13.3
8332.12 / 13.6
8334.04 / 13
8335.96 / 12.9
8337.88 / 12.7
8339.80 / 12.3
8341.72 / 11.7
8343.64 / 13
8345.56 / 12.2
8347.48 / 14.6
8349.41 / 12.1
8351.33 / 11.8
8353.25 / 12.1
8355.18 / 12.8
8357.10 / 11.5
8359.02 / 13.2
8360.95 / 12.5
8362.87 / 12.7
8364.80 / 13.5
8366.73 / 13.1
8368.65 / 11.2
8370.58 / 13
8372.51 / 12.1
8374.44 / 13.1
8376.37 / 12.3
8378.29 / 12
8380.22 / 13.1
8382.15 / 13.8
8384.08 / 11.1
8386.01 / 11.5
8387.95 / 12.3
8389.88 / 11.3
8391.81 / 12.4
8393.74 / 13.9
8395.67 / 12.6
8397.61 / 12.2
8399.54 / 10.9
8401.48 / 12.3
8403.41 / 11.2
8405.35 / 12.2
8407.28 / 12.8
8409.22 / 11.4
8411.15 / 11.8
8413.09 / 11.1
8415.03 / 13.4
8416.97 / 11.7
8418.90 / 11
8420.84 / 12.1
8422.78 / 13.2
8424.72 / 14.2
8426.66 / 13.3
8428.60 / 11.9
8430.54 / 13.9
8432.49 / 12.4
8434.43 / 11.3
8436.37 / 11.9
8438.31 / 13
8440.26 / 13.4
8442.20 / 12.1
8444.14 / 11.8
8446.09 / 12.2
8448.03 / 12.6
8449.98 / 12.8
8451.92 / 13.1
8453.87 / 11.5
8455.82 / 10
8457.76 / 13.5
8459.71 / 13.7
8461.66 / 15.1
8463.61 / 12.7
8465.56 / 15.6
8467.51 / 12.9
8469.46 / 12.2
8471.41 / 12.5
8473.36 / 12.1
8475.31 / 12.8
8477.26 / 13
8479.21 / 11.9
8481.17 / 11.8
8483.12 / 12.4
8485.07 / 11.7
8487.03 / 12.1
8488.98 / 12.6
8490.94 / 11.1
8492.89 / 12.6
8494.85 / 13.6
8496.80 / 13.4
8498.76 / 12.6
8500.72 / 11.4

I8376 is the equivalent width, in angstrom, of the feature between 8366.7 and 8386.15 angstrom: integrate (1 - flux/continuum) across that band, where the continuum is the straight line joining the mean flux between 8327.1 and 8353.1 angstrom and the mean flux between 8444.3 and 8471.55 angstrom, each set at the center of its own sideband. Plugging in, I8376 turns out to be 0.7 angstrom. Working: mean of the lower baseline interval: 12.9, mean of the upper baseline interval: 12.9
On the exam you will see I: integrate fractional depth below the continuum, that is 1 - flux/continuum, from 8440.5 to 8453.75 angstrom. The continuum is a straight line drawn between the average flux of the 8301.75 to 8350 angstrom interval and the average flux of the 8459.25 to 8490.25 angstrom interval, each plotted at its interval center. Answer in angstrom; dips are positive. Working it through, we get 0.4 angstrom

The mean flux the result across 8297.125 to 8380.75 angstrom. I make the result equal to 12.7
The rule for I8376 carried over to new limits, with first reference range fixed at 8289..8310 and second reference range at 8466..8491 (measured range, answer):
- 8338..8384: -0.29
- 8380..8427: 0.74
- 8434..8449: 0.09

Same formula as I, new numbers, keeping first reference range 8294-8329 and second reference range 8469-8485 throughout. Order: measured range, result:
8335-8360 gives 0.1 angstrom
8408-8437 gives 0.3 angstrom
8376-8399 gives 0.3 angstrom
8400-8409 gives 0.3 angstrom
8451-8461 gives -0.1 angstrom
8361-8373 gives -0.1 angstrom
